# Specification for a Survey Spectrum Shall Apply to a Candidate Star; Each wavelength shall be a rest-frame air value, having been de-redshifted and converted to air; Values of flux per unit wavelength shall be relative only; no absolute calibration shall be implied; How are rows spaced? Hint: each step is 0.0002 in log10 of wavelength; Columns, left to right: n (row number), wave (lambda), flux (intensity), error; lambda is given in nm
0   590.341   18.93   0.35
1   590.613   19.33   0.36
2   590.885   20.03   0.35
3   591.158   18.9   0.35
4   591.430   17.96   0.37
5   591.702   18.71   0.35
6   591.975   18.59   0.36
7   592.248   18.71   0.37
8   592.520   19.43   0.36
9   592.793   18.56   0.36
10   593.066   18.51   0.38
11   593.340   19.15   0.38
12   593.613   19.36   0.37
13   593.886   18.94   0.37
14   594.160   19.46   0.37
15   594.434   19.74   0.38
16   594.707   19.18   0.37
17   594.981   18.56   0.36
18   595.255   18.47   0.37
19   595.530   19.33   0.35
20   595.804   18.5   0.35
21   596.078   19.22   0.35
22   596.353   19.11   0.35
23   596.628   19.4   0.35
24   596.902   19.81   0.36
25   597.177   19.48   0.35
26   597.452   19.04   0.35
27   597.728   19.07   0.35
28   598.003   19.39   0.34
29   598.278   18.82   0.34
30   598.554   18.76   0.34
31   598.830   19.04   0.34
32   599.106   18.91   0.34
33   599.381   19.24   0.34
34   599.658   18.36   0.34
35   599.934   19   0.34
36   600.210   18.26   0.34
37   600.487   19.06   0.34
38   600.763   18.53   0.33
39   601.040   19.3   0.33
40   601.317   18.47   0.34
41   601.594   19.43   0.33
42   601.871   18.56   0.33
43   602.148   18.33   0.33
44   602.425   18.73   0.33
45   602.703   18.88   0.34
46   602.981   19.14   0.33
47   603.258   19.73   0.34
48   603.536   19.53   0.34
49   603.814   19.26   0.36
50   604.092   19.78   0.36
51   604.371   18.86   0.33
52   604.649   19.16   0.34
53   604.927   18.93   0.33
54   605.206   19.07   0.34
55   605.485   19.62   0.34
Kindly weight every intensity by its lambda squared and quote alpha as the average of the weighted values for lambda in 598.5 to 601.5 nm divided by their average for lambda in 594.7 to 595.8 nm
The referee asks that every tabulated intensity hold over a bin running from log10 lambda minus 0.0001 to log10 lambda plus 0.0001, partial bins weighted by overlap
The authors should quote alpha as 1.0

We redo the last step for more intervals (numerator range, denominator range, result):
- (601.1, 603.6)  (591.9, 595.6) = 1.03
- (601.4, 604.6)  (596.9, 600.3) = 1.02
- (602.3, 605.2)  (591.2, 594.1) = 1.06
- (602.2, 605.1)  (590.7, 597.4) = 1.04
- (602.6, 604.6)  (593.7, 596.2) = 1.04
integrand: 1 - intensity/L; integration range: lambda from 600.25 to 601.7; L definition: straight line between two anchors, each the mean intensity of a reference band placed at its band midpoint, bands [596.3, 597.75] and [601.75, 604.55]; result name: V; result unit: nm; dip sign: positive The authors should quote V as 0.02 nm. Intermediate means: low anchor 19.3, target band 18.9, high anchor 19.1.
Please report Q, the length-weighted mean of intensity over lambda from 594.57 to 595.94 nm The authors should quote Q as 18.8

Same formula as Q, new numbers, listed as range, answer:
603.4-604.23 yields 19.5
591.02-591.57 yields 18.4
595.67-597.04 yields 19.2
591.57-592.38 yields 18.7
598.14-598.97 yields 18.9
